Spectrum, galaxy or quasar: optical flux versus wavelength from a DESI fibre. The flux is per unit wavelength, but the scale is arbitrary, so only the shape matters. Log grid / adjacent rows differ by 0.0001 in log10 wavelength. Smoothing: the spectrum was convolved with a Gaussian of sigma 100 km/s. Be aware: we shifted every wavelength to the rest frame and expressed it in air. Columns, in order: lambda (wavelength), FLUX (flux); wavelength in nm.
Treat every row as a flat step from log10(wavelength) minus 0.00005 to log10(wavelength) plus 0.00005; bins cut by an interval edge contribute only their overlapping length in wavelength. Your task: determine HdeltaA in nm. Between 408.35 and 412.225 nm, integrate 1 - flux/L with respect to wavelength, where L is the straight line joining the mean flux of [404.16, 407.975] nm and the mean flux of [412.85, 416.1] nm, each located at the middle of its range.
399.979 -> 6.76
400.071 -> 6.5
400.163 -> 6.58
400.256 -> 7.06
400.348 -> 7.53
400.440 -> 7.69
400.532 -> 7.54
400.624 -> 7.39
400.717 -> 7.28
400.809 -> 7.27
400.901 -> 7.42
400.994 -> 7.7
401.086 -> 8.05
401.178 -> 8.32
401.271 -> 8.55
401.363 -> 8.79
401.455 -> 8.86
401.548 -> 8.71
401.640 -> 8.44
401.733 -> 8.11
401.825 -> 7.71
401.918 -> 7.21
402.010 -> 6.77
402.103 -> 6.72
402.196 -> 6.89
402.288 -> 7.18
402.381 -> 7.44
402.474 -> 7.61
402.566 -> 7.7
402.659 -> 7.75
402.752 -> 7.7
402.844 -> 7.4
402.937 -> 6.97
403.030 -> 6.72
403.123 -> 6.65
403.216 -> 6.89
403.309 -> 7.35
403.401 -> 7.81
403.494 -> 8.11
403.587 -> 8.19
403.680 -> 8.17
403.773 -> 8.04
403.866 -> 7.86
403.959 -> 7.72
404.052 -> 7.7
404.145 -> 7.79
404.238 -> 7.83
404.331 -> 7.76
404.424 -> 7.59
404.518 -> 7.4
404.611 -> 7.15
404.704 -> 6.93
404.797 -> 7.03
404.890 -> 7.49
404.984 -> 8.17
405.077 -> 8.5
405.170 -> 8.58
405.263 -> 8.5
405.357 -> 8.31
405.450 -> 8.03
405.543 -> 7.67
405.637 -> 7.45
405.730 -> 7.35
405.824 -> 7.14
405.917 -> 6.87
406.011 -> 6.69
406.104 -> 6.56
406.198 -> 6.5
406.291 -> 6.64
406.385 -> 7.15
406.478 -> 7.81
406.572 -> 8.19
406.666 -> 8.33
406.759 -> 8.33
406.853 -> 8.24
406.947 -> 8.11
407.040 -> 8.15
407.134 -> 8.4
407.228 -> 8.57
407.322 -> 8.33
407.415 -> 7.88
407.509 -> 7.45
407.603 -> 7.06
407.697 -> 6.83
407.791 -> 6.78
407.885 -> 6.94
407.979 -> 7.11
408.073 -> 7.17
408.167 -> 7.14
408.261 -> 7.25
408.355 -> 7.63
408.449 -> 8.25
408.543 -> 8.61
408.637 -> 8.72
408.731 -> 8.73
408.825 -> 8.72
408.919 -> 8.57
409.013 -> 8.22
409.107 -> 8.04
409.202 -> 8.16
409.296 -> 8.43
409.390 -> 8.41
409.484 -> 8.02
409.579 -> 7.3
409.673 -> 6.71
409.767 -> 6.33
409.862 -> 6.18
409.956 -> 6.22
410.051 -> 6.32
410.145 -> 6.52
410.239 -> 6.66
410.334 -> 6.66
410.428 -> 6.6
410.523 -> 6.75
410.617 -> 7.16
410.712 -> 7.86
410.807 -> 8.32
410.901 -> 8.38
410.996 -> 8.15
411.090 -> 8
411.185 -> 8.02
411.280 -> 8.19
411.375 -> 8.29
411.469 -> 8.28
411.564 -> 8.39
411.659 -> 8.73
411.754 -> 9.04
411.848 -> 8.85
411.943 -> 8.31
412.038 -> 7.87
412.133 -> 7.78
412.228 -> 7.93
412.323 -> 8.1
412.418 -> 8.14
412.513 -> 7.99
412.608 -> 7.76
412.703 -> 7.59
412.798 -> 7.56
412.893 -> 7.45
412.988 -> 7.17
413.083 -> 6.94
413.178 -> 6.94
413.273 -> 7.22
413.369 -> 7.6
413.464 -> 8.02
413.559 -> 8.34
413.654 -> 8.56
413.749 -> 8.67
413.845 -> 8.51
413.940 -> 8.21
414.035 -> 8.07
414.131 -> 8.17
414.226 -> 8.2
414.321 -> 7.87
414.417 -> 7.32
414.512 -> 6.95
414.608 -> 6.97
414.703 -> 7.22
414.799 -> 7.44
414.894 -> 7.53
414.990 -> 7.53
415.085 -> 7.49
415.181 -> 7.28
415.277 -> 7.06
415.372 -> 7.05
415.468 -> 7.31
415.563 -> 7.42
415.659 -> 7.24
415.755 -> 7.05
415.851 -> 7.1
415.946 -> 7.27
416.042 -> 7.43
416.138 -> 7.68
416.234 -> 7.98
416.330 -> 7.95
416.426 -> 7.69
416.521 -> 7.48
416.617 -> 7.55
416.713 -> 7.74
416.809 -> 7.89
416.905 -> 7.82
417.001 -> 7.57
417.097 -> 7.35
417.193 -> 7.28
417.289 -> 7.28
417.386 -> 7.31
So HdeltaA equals -0.12 nm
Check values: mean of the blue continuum 7.61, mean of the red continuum 7.55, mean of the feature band 7.82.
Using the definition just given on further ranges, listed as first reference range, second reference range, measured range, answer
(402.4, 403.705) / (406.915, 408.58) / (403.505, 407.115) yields -0.06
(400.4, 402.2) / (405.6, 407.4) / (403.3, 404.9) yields 0.01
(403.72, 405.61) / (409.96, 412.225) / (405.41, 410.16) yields 0.12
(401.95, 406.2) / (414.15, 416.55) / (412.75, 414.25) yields -0.08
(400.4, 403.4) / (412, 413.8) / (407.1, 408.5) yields 0.03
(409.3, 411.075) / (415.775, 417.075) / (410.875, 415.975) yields -0.26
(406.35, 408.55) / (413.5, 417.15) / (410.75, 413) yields -0.13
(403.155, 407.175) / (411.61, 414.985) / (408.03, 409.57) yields -0.07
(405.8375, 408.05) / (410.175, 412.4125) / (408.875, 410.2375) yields 0.07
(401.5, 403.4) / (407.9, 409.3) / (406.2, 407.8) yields 0.02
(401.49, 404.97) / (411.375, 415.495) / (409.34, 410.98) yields 0.13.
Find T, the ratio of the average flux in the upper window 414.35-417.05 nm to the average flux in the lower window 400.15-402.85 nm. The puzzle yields 0.97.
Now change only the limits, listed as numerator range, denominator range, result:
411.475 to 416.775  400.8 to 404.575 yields 1.01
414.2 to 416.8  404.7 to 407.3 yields 0.96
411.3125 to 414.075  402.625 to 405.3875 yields 1.05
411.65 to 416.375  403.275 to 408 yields 1.01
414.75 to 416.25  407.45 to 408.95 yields 0.96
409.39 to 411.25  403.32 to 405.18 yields 0.93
